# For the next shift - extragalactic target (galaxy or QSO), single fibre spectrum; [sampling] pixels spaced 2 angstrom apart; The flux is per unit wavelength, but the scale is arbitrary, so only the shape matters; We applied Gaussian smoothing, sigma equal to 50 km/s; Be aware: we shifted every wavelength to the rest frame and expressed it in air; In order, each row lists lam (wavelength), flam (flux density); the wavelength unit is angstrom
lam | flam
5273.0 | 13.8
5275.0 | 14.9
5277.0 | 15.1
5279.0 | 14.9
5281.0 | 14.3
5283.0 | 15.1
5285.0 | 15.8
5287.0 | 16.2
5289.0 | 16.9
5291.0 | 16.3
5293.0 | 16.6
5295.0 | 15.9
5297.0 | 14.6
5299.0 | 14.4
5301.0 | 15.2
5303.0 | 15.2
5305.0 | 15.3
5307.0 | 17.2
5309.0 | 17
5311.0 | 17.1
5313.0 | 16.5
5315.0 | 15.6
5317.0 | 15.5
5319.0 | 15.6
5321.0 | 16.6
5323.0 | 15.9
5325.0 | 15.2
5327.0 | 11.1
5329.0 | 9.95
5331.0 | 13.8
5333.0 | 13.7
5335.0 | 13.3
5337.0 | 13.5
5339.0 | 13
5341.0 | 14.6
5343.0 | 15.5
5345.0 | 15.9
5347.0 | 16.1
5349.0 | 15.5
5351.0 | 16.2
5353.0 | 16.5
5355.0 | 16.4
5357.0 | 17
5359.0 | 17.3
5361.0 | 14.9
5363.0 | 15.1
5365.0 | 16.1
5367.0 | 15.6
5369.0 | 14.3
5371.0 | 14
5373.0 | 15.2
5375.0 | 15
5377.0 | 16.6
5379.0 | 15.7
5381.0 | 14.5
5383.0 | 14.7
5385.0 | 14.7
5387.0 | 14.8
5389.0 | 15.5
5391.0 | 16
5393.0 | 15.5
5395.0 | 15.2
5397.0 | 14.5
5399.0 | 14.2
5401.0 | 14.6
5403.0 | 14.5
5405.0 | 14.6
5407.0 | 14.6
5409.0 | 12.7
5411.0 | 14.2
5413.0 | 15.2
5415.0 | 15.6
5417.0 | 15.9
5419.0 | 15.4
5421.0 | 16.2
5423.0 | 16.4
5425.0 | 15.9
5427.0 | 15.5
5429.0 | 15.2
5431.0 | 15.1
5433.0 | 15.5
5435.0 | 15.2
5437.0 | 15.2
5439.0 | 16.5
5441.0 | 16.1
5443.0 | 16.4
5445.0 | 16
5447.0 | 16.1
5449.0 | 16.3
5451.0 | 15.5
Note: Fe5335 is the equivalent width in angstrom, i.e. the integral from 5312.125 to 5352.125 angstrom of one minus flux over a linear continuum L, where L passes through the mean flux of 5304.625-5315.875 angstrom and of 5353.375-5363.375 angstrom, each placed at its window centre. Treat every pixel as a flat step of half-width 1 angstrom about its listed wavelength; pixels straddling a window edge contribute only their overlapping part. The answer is 4.2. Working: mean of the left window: 16.5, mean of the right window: 16.2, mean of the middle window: 14.7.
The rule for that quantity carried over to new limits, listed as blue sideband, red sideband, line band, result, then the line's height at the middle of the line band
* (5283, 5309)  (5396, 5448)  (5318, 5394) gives 2.6 angstrom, 15.6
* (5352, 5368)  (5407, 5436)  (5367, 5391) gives 1.2 angstrom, 15.8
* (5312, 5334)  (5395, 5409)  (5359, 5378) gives -1.1 angstrom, 14.5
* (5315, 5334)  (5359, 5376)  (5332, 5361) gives -1.2 angstrom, 14.7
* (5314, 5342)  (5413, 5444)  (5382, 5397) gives -0.1 angstrom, 15.1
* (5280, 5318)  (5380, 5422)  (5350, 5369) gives -0.9 angstrom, 15.3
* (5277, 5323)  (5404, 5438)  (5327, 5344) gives 2.5 angstrom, 15.6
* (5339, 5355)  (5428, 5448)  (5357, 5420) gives 2.4 angstrom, 15.7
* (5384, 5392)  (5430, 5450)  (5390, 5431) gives 1.1 angstrom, 15.5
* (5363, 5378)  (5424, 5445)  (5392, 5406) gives 0.6 angstrom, 15.4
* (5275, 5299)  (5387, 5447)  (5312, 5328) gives 0.2 angstrom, 15.5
